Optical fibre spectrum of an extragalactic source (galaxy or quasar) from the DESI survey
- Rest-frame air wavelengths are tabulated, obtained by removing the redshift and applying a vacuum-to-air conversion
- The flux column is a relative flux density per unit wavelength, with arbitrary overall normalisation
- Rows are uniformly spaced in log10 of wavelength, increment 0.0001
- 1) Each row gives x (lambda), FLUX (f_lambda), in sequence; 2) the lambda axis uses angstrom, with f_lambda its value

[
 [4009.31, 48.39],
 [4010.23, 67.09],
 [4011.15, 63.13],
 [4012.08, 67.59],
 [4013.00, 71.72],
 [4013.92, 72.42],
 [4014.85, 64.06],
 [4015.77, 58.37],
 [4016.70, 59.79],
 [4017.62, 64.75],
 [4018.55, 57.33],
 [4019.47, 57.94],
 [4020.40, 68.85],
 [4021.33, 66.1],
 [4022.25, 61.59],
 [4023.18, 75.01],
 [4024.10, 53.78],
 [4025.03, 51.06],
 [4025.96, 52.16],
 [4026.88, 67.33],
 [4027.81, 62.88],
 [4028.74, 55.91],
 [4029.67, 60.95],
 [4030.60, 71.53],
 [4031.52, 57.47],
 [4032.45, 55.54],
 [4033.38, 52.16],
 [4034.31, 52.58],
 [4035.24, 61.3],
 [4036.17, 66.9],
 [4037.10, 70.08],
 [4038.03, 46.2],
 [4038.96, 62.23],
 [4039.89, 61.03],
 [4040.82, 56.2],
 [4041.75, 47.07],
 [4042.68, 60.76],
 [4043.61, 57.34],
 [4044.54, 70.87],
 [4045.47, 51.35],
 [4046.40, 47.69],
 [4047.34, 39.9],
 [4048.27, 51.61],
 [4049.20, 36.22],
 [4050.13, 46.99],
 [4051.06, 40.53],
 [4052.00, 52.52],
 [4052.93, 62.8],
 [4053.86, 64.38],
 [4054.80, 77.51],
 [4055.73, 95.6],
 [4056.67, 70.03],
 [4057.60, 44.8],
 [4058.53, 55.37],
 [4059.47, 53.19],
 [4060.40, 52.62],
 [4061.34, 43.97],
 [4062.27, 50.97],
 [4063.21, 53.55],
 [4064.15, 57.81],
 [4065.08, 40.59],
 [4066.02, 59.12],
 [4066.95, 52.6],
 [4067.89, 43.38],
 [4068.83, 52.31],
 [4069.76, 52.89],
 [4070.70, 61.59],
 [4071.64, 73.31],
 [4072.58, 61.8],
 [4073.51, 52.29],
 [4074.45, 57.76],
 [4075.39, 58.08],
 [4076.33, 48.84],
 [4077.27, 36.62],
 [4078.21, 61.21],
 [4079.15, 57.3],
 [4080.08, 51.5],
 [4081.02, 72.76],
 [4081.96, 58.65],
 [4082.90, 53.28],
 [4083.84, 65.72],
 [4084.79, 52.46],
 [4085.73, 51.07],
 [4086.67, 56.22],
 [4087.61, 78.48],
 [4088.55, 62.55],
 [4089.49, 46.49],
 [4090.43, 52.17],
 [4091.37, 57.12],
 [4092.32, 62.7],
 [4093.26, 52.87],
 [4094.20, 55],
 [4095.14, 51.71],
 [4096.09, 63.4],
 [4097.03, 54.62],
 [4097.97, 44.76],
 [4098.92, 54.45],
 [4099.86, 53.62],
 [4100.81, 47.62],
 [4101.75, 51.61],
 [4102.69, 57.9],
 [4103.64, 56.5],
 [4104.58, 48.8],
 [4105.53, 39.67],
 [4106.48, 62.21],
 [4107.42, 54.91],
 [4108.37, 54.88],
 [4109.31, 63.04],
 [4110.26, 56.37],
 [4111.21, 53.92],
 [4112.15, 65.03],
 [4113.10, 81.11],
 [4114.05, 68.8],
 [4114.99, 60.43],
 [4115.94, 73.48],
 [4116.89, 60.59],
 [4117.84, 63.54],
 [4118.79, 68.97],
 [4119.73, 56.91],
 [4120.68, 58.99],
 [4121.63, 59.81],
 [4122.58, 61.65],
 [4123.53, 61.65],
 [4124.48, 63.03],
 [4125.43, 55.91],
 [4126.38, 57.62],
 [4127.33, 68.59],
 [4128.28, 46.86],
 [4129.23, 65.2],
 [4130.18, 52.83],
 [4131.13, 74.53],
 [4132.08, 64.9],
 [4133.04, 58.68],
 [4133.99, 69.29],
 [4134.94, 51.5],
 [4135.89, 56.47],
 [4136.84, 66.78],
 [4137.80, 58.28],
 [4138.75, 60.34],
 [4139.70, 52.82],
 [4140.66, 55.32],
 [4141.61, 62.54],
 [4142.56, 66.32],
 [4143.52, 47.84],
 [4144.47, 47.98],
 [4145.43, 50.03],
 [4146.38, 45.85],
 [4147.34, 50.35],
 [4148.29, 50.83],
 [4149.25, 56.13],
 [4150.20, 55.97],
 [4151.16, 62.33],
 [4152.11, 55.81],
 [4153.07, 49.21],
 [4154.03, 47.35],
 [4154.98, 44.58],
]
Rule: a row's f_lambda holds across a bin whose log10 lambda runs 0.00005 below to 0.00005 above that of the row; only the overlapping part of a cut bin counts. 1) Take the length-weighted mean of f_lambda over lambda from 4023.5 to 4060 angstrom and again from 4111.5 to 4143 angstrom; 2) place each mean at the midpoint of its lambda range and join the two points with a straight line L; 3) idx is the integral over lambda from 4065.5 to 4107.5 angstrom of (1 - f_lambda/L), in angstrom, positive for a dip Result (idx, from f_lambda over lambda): 3.1 angstrom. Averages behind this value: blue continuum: 57.6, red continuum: 62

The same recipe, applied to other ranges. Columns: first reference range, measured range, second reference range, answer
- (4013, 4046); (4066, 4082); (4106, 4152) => 1.1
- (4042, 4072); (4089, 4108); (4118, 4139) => 1.7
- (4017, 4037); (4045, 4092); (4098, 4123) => 3.3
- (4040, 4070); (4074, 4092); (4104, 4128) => 0.2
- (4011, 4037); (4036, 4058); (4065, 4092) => 0.8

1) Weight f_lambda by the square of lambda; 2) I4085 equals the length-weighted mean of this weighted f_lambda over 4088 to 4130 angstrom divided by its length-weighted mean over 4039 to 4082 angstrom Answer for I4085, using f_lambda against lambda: 1.1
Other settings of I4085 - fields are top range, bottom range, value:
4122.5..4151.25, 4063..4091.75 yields 1.06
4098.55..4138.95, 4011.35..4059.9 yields 1.05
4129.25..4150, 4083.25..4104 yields 1.05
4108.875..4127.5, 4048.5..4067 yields 1.16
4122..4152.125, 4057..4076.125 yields 1.11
